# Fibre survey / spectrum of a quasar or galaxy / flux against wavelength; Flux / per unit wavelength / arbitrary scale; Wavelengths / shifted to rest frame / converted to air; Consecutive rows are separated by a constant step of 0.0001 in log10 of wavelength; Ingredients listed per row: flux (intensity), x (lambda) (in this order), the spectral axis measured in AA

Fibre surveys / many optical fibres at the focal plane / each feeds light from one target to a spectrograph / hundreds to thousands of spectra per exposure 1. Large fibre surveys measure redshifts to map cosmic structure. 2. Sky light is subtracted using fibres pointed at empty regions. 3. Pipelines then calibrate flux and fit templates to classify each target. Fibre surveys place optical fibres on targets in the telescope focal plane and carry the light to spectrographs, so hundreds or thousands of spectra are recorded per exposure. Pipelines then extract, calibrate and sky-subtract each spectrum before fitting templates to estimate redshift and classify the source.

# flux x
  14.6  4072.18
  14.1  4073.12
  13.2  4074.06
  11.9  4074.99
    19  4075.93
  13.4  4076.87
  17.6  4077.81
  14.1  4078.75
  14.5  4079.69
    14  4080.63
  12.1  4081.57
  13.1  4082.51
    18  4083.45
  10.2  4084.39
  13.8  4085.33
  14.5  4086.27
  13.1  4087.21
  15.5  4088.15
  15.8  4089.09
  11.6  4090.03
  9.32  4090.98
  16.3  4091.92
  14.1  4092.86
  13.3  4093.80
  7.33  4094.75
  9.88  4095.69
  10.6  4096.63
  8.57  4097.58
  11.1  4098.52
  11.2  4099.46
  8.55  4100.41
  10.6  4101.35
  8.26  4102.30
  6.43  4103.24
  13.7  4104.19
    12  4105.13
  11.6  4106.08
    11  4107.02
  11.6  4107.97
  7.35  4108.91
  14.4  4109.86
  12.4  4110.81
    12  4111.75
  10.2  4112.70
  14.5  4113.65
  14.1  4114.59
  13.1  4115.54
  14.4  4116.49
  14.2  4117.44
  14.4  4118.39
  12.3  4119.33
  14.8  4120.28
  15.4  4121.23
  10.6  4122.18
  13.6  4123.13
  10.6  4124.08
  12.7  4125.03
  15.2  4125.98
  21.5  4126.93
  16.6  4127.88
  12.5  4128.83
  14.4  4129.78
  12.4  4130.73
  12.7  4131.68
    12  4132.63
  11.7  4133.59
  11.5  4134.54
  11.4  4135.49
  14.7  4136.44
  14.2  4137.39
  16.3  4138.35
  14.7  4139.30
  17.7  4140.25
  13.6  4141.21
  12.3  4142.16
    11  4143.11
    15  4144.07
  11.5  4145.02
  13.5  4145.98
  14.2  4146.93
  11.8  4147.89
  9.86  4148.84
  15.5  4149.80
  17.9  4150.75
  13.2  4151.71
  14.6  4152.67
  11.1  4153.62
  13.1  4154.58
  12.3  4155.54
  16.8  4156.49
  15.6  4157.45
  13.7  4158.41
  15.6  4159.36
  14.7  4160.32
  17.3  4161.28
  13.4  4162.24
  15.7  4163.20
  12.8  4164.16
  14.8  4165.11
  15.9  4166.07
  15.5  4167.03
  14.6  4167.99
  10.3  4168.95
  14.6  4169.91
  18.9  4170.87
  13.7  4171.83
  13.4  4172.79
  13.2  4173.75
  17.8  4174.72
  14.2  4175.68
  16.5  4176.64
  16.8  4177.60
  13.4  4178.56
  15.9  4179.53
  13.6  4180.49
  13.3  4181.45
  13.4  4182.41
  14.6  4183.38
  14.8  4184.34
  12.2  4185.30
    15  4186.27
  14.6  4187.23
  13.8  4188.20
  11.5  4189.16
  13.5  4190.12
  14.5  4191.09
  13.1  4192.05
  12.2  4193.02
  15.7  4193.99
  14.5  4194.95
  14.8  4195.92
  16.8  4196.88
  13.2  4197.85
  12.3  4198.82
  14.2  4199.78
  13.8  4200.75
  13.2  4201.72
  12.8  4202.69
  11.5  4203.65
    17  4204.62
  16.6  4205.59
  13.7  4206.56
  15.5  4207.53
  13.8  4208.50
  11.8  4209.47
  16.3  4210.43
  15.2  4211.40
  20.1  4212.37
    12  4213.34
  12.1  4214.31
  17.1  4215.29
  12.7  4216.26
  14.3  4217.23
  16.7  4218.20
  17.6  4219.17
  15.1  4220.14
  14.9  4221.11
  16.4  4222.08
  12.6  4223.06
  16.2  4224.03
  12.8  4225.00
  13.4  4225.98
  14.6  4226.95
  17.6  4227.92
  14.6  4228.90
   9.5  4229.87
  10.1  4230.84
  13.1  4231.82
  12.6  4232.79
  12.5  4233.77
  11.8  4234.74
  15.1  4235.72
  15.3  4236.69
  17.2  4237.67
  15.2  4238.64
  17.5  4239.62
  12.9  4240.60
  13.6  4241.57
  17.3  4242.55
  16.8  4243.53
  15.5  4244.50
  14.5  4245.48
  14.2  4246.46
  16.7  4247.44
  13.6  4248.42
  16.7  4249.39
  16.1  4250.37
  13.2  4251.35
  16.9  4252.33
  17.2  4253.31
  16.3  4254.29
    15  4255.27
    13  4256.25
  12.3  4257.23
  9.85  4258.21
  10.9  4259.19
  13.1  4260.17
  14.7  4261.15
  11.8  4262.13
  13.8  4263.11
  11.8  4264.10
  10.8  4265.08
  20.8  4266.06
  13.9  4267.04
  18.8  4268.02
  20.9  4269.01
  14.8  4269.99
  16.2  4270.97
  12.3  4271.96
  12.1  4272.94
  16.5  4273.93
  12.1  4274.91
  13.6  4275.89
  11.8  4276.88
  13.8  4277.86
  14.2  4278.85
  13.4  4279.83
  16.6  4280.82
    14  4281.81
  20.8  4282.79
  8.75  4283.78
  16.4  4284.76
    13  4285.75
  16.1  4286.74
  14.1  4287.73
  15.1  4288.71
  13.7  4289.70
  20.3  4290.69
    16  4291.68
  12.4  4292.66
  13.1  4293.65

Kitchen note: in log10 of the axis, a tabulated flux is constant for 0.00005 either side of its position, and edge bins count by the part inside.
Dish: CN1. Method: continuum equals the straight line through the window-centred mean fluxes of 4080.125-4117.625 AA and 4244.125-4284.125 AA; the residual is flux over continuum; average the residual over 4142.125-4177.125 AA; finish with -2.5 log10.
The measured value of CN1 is -0.10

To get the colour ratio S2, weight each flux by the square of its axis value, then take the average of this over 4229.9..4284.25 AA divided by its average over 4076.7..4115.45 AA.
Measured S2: 1.3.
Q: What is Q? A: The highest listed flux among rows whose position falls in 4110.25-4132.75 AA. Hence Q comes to 21.5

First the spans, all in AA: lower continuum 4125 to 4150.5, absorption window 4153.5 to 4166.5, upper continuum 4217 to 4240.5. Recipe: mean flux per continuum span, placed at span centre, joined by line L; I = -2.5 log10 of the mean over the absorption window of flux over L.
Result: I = -0.049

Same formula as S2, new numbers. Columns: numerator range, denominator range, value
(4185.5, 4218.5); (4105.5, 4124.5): 1.18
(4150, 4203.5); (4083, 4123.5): 1.21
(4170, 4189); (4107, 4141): 1.12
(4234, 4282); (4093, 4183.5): 1.16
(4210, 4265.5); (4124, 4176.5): 1.06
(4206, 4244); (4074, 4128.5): 1.20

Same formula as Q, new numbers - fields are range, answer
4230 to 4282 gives 20.9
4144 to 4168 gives 17.9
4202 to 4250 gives 20.1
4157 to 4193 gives 18.9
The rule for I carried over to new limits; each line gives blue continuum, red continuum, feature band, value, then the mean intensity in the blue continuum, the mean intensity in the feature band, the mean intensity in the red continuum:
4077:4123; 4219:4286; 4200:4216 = -0.05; 12.5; 14.5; 14.5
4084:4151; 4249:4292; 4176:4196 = -0.05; 12.8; 14.2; 14.6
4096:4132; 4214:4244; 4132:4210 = -0.05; 12.4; 14.1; 14.5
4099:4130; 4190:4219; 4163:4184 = -0.07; 12.6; 14.7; 14.4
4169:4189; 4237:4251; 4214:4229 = 0.02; 14.5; 15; 15.5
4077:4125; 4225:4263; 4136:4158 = -0.07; 12.4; 13.9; 14.2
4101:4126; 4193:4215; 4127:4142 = -0.10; 12.2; 13.9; 14.4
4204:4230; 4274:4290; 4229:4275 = 0.01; 14.9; 14.4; 14.3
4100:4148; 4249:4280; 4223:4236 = 0.05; 12.9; 13.3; 14.3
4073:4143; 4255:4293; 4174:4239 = -0.04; 13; 14.3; 14.4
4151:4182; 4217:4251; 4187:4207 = 0.05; 14.6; 14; 14.7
